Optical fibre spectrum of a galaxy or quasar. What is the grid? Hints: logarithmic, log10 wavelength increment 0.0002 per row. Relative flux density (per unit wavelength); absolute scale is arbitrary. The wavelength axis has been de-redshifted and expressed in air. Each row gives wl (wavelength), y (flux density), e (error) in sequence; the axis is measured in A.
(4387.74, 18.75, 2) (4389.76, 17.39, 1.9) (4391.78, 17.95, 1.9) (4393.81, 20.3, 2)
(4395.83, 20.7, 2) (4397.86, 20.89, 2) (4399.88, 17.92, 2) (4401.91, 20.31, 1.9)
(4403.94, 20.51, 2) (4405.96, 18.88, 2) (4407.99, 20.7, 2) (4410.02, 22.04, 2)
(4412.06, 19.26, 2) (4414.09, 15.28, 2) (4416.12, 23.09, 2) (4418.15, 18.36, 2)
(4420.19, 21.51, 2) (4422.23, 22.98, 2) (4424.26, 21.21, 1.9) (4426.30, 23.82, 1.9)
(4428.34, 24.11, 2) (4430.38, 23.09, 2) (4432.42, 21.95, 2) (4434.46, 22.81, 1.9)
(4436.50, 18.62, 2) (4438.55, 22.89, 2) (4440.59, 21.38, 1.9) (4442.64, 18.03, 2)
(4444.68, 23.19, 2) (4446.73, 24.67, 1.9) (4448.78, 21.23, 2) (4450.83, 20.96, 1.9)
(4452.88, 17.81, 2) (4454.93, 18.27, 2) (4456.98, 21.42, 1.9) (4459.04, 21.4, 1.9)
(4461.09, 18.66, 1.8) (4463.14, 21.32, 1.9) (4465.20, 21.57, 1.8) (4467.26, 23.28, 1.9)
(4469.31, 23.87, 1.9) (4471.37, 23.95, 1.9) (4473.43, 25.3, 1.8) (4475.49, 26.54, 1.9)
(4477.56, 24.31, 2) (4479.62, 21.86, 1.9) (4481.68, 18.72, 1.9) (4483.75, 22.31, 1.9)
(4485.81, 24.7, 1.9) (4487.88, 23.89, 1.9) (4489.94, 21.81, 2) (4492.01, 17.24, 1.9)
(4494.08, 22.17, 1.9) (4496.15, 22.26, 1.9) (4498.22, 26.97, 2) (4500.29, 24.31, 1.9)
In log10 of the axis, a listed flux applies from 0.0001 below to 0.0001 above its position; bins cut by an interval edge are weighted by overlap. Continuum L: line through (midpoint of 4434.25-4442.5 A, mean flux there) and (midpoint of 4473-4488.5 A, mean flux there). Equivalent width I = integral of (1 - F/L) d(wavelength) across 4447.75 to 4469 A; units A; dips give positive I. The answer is 1.32 A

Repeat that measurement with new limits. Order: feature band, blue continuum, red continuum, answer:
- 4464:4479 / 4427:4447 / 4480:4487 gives -1.4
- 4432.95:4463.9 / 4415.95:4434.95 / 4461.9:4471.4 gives 2.2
